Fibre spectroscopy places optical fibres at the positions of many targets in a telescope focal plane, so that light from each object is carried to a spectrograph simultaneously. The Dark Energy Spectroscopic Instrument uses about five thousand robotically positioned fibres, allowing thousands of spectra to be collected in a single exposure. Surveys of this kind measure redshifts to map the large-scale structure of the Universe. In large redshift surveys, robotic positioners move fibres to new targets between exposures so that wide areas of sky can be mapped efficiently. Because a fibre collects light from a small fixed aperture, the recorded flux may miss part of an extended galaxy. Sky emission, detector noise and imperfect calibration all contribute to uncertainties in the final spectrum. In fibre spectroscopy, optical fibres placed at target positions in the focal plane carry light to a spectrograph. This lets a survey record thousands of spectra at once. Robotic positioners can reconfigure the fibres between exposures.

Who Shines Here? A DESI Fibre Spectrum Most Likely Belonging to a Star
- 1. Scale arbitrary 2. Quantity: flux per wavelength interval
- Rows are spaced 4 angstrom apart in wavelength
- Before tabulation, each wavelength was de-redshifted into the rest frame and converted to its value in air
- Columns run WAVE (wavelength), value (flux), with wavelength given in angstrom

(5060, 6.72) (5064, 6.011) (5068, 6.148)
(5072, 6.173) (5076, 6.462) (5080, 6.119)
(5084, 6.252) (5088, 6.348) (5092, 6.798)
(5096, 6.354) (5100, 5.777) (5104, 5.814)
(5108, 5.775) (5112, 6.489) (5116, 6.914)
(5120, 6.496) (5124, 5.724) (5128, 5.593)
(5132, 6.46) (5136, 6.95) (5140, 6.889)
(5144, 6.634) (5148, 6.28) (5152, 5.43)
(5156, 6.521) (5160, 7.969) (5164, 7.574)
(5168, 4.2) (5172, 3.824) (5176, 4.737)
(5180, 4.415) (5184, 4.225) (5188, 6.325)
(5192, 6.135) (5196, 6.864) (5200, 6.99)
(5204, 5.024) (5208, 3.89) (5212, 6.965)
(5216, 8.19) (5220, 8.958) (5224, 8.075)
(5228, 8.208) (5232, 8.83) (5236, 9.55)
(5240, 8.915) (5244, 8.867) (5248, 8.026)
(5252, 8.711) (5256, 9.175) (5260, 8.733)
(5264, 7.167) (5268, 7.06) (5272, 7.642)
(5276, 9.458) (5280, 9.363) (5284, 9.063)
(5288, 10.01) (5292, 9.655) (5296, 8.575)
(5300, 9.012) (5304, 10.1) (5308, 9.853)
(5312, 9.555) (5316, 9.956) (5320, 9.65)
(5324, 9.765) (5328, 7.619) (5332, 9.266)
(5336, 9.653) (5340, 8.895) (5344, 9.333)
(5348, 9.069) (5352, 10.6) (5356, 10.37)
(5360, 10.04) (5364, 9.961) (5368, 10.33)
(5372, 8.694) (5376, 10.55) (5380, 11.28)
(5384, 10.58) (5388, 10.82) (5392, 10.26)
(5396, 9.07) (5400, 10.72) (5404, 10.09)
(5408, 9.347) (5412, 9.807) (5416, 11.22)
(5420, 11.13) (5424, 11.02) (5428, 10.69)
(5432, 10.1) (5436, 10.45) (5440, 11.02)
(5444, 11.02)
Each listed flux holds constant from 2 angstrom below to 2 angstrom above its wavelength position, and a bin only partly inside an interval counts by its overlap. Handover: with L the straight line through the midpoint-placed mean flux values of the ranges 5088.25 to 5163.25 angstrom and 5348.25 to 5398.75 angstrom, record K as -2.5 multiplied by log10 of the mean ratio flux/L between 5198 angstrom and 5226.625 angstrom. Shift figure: 0.12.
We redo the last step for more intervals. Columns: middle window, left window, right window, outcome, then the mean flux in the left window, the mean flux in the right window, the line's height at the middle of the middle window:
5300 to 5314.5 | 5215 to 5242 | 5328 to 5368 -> -0.049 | 8.69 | 9.62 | 9.3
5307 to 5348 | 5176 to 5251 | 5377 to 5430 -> -0.026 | 7.09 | 10.5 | 9.12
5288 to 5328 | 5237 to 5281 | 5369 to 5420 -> -0.045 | 8.47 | 10.2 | 9.11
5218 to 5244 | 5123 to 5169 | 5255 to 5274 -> -0.173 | 6.41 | 7.89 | 7.47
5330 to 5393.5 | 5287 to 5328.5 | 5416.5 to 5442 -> 0.009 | 9.48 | 10.8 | 10.1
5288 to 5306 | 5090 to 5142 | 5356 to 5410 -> -0.060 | 6.31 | 10.1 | 8.91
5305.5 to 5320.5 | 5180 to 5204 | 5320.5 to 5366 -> -0.116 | 5.88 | 9.51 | 8.78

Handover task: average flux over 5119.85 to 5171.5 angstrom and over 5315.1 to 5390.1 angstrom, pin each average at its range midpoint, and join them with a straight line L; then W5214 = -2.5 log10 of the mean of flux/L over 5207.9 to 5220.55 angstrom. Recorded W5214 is 0.03 mag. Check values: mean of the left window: 6.28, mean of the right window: 9.81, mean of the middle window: 7.24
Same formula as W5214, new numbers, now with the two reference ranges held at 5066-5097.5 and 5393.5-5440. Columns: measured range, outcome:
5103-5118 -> 0.07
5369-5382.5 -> -0.04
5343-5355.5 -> -0.03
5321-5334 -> 0.04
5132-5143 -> 0.03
